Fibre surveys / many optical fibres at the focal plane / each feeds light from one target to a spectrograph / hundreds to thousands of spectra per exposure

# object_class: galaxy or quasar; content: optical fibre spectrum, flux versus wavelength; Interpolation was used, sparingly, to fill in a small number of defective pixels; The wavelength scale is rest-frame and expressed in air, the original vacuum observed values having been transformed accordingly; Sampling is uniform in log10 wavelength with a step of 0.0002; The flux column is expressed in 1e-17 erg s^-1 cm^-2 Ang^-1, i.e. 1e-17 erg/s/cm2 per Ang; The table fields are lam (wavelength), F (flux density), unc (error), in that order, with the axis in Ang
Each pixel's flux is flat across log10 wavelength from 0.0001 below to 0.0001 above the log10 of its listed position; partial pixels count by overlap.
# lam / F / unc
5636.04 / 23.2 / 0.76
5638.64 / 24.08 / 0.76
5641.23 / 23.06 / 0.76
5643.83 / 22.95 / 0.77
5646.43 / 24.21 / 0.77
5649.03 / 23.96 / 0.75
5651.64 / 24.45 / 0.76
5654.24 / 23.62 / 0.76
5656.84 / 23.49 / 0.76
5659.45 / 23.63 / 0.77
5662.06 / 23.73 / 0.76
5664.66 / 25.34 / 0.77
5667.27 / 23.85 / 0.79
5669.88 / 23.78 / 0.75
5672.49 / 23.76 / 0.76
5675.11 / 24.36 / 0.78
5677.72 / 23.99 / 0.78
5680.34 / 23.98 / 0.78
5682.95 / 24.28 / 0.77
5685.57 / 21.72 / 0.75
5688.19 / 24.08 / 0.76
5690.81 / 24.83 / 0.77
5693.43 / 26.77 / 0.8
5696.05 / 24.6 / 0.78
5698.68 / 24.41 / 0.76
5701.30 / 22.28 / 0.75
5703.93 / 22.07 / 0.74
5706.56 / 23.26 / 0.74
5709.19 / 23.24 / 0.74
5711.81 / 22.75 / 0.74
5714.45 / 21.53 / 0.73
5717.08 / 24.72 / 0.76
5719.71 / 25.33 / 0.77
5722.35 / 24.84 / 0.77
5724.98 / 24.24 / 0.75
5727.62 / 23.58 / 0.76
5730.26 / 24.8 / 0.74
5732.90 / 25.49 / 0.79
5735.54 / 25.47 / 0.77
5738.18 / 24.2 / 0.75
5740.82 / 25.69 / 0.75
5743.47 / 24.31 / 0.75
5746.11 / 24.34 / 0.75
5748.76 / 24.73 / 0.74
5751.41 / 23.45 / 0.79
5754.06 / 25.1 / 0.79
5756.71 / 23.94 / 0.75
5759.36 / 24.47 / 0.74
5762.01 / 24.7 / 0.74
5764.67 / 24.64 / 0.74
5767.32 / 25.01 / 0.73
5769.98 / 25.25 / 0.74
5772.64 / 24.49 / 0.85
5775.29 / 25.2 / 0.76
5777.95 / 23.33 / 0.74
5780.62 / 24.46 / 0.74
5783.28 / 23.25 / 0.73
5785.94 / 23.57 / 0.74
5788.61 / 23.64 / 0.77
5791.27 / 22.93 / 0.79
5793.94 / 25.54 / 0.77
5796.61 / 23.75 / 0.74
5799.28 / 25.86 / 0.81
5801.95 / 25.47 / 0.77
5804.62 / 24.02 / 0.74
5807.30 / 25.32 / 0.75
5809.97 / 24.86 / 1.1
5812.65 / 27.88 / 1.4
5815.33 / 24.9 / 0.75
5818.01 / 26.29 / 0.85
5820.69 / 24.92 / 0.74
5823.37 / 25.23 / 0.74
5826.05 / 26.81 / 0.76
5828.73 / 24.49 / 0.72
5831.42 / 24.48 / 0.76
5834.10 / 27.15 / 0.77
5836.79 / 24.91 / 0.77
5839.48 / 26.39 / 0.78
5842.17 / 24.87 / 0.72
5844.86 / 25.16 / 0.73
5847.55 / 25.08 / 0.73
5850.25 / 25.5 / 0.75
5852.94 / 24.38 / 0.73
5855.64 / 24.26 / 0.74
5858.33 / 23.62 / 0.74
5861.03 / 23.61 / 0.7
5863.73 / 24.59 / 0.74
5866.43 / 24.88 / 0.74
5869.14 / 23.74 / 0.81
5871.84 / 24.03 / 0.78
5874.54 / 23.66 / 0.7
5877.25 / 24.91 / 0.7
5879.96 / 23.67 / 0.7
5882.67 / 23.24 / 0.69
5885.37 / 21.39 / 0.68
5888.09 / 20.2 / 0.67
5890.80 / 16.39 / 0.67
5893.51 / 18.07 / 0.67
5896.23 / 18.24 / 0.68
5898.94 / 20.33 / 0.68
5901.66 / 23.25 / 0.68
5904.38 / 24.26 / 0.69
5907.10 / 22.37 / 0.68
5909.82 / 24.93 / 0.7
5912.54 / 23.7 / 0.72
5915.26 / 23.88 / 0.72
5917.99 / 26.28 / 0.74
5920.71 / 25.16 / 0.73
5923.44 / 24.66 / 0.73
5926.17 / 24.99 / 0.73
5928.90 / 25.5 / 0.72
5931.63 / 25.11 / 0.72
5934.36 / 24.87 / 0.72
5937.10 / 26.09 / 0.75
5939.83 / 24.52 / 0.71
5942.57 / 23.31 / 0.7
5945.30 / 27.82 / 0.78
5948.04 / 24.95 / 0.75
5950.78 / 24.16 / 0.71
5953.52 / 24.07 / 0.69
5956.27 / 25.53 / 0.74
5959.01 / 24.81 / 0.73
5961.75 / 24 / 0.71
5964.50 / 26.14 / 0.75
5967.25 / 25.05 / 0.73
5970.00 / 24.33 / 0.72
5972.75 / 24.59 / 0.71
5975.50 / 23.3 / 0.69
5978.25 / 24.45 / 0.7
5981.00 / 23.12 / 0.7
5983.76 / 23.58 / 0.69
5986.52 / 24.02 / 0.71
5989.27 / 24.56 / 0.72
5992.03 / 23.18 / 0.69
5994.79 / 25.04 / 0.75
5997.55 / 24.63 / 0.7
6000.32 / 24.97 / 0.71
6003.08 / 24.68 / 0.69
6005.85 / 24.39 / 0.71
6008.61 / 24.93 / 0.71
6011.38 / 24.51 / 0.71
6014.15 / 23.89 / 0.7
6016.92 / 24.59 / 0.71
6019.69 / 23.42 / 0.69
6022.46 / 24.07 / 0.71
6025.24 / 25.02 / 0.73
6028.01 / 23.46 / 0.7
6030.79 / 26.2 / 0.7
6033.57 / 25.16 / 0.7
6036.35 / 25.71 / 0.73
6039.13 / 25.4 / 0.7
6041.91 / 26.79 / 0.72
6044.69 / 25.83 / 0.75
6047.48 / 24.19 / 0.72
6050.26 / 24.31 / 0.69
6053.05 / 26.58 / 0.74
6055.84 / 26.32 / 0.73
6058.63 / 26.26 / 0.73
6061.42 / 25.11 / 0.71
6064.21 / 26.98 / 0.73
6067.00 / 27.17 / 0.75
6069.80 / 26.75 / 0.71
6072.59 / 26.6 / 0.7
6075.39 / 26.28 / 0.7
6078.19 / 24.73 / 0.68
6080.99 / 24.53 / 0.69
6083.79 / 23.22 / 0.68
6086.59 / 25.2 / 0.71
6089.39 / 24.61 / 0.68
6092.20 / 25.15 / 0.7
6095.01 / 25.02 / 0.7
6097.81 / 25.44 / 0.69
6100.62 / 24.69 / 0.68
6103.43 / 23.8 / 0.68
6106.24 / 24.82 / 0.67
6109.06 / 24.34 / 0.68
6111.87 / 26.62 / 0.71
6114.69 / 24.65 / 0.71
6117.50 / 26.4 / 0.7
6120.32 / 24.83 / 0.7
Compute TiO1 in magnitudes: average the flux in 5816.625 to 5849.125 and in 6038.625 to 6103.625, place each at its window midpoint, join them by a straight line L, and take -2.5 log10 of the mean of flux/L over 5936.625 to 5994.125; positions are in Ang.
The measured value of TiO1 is 0.04 mag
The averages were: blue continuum 25.5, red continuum 25.5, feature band 24.5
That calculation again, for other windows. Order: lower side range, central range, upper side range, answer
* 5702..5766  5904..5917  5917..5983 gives 0.04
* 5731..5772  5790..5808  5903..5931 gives 0.00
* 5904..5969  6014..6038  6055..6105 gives 0.02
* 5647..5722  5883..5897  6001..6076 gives 0.27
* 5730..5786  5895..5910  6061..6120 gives 0.13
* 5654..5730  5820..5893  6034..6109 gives 0.02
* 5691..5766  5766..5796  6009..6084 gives 0.01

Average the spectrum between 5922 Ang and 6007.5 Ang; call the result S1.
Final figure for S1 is 24.7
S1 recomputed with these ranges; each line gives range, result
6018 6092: 25.4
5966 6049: 24.6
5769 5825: 24.8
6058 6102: 25.5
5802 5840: 25.5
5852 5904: 22.5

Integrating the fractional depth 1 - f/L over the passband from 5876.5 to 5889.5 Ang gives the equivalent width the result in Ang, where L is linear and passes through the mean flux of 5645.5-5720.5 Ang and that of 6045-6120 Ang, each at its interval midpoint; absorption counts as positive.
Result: 1.1 Ang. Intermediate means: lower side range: 23.8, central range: 22.5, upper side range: 25.4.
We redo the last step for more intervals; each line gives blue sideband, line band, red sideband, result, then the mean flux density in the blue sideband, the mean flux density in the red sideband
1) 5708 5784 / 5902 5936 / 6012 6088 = 0.41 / 24.4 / 25.3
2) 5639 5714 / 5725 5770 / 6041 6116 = -1.05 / 23.8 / 25.4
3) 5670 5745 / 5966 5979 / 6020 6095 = 0.39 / 24.1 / 25.4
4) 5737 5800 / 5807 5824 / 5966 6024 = -0.90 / 24.4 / 24.3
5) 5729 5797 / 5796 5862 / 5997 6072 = -1.44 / 24.5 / 25.3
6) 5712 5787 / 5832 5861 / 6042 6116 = -0.41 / 24.4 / 25.4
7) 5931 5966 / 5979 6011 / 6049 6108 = 1.10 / 25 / 25.4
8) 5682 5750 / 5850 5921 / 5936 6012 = 4.21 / 24.1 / 24.6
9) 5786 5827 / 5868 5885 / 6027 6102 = 0.99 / 25.1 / 25.5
